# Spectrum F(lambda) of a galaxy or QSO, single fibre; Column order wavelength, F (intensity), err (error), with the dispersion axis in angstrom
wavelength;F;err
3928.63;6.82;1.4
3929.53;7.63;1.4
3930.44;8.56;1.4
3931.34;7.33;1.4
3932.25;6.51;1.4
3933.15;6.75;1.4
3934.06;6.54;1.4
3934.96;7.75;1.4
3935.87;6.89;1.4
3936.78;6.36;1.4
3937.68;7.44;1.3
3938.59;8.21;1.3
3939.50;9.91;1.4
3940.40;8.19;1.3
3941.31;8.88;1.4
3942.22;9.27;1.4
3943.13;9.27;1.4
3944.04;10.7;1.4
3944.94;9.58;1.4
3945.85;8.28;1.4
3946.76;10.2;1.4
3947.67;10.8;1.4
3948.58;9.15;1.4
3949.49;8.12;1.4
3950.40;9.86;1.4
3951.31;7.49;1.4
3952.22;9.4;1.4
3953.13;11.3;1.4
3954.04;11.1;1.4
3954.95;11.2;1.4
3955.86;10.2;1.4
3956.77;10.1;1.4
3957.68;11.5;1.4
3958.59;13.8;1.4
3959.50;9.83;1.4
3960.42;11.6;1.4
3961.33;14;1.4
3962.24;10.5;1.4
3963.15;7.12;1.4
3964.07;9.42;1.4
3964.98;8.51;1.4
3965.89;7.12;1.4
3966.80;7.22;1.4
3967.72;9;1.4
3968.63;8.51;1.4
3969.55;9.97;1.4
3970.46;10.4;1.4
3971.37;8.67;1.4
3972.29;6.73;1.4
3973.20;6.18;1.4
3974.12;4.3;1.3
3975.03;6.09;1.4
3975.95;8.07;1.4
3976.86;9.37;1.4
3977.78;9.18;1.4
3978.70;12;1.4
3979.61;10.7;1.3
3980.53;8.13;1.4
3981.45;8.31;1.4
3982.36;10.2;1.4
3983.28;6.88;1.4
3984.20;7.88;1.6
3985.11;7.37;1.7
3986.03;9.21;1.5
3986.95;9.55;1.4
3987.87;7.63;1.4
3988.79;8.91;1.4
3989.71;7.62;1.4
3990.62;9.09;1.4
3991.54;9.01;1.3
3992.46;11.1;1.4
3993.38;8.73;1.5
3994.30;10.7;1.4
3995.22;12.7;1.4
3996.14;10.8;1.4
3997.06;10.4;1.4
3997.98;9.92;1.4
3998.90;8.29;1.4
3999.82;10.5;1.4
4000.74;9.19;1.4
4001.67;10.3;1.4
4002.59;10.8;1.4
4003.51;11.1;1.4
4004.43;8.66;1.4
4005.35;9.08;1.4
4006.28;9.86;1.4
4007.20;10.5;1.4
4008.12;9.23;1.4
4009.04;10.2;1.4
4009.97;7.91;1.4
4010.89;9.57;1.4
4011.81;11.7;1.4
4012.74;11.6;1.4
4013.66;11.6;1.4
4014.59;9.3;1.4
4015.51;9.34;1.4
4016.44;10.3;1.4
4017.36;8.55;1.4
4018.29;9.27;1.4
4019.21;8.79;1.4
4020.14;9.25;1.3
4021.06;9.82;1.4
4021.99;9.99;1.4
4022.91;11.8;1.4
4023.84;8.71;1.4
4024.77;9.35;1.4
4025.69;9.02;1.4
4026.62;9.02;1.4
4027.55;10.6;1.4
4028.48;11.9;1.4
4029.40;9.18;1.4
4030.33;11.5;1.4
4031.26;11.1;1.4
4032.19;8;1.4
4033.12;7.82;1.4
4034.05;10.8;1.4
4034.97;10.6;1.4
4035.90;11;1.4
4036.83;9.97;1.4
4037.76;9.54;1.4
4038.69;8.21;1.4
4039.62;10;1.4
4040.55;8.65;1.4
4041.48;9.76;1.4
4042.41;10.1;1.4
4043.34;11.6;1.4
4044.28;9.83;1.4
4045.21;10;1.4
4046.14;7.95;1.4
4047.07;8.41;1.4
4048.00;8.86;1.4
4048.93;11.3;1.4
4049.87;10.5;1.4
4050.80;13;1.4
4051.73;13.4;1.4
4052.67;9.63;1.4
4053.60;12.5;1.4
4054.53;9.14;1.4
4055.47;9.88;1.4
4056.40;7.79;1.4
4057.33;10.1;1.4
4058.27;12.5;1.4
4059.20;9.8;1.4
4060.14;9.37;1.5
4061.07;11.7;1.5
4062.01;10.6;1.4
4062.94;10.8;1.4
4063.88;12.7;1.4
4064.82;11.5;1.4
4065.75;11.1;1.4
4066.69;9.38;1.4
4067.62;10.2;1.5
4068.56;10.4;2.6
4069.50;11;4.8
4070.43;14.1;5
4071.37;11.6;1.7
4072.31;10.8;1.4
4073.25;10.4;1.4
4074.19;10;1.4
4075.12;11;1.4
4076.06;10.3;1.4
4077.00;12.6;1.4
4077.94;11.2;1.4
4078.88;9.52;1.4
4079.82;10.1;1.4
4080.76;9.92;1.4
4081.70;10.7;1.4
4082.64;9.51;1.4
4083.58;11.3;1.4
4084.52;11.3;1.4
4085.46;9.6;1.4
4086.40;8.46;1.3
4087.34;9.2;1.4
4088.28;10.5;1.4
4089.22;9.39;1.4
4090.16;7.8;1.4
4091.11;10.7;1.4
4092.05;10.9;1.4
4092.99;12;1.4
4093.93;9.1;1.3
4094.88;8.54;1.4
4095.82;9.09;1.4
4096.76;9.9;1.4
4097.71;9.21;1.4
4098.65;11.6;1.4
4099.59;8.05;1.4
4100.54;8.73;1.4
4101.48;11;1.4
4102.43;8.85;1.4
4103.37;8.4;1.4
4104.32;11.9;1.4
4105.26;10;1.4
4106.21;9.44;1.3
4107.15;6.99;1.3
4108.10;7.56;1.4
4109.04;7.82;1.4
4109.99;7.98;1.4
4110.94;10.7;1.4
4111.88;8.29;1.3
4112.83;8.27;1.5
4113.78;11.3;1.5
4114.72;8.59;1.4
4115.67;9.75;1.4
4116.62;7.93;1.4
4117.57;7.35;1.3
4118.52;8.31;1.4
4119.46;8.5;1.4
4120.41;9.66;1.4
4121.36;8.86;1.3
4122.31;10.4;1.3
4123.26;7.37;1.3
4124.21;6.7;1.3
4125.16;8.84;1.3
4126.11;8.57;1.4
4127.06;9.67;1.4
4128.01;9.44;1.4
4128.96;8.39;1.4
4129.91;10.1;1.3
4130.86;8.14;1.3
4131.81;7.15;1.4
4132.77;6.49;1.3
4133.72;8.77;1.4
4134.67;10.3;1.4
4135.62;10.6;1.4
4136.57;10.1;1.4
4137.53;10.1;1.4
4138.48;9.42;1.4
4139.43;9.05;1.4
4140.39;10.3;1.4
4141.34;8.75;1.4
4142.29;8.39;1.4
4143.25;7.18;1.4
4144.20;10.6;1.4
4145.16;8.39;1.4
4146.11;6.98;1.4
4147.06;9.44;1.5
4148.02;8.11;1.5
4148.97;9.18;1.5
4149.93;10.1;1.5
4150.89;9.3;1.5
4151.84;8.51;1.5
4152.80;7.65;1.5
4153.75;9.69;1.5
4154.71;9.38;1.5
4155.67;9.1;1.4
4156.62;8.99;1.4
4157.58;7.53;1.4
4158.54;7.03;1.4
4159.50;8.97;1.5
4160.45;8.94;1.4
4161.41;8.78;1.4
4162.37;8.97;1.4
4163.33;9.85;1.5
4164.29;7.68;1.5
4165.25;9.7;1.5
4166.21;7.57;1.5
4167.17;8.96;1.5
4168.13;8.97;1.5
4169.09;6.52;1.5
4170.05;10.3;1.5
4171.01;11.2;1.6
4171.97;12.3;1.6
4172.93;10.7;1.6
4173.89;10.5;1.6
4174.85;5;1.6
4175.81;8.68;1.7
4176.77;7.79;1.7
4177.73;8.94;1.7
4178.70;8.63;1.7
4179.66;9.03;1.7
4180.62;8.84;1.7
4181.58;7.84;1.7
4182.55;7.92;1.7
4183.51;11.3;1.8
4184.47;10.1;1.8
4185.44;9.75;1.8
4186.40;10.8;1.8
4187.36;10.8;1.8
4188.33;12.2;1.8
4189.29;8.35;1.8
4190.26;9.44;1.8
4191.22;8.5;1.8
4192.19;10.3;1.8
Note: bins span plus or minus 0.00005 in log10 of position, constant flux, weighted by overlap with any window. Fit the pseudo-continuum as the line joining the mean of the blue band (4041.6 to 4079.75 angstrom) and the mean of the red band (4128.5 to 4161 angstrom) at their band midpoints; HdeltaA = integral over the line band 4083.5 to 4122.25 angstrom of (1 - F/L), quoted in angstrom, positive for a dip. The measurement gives 1.70 angstrom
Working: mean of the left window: 10.6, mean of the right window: 8.86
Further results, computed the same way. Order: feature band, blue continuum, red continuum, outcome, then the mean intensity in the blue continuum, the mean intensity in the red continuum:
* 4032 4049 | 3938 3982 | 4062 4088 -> 1.1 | 9.32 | 10.7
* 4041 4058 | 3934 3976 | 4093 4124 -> -2.2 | 9.07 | 9.07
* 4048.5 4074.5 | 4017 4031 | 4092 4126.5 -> -3.9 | 9.81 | 9.07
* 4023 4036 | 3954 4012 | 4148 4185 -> -0.9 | 9.41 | 8.95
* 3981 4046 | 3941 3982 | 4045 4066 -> 2.1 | 9.36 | 10.5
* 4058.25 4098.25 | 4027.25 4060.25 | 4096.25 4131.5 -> -3.6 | 10.1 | 8.98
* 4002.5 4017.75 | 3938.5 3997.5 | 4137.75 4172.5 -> -1.2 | 9.32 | 8.95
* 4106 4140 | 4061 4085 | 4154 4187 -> 3.9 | 10.9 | 9.03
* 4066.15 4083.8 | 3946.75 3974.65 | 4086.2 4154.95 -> -3.0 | 9.44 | 9.07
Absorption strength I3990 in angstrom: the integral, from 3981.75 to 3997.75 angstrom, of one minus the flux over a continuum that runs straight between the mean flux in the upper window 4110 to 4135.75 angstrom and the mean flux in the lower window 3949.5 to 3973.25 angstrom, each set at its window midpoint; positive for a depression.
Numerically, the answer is 0.4 angstrom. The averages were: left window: 9.68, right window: 8.79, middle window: 9.29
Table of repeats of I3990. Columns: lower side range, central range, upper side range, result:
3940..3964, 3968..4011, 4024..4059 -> 3.91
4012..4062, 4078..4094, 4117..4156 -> -1.00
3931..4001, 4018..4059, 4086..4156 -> -4.21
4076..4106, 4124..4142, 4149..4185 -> 0.73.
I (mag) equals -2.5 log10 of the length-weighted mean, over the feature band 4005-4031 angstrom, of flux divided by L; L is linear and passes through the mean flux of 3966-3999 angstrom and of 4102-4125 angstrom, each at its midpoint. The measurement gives -0.12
